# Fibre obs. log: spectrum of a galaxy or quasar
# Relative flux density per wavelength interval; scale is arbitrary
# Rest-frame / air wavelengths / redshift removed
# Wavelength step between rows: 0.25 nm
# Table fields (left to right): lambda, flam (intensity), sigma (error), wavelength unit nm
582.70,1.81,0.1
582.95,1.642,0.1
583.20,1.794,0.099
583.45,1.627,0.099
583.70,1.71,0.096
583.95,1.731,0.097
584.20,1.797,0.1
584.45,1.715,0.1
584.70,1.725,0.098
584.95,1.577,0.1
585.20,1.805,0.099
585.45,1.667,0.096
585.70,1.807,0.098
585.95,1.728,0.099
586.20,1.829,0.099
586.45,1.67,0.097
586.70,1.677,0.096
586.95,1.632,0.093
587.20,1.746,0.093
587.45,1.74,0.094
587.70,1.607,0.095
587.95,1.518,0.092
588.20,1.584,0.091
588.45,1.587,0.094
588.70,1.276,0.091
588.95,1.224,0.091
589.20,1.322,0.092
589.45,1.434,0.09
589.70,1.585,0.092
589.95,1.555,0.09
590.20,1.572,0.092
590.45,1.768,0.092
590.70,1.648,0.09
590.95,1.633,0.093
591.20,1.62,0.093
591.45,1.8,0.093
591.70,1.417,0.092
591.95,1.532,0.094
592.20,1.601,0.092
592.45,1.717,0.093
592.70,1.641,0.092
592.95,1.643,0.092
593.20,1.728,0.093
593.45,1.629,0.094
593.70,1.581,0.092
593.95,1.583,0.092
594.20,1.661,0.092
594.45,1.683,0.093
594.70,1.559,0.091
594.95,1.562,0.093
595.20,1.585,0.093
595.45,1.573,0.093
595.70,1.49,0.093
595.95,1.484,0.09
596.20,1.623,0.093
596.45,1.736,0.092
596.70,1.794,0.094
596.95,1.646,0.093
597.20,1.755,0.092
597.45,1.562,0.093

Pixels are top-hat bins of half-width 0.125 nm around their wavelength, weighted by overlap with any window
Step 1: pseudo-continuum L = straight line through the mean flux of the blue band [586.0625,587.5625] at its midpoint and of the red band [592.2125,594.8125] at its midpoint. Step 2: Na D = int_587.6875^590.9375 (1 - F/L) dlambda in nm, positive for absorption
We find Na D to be 0.33 nm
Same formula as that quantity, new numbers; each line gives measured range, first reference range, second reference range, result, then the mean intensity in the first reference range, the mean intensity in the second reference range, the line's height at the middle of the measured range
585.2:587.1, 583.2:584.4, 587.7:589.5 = -0.168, 1.72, 1.43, 1.58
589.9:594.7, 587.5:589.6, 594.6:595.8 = -0.380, 1.46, 1.56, 1.51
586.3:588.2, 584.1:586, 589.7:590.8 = 0.037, 1.73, 1.63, 1.69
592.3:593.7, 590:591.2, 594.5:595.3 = -0.047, 1.65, 1.58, 1.61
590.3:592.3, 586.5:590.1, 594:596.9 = -0.073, 1.54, 1.61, 1.57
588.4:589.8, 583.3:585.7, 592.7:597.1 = 0.235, 1.71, 1.62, 1.67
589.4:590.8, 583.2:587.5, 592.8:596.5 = 0.050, 1.72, 1.61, 1.66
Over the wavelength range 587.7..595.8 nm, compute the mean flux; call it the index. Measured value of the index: 1.57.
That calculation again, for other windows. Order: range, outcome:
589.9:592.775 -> 1.63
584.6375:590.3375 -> 1.6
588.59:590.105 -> 1.4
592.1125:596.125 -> 1.61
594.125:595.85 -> 1.58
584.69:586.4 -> 1.73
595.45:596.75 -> 1.61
